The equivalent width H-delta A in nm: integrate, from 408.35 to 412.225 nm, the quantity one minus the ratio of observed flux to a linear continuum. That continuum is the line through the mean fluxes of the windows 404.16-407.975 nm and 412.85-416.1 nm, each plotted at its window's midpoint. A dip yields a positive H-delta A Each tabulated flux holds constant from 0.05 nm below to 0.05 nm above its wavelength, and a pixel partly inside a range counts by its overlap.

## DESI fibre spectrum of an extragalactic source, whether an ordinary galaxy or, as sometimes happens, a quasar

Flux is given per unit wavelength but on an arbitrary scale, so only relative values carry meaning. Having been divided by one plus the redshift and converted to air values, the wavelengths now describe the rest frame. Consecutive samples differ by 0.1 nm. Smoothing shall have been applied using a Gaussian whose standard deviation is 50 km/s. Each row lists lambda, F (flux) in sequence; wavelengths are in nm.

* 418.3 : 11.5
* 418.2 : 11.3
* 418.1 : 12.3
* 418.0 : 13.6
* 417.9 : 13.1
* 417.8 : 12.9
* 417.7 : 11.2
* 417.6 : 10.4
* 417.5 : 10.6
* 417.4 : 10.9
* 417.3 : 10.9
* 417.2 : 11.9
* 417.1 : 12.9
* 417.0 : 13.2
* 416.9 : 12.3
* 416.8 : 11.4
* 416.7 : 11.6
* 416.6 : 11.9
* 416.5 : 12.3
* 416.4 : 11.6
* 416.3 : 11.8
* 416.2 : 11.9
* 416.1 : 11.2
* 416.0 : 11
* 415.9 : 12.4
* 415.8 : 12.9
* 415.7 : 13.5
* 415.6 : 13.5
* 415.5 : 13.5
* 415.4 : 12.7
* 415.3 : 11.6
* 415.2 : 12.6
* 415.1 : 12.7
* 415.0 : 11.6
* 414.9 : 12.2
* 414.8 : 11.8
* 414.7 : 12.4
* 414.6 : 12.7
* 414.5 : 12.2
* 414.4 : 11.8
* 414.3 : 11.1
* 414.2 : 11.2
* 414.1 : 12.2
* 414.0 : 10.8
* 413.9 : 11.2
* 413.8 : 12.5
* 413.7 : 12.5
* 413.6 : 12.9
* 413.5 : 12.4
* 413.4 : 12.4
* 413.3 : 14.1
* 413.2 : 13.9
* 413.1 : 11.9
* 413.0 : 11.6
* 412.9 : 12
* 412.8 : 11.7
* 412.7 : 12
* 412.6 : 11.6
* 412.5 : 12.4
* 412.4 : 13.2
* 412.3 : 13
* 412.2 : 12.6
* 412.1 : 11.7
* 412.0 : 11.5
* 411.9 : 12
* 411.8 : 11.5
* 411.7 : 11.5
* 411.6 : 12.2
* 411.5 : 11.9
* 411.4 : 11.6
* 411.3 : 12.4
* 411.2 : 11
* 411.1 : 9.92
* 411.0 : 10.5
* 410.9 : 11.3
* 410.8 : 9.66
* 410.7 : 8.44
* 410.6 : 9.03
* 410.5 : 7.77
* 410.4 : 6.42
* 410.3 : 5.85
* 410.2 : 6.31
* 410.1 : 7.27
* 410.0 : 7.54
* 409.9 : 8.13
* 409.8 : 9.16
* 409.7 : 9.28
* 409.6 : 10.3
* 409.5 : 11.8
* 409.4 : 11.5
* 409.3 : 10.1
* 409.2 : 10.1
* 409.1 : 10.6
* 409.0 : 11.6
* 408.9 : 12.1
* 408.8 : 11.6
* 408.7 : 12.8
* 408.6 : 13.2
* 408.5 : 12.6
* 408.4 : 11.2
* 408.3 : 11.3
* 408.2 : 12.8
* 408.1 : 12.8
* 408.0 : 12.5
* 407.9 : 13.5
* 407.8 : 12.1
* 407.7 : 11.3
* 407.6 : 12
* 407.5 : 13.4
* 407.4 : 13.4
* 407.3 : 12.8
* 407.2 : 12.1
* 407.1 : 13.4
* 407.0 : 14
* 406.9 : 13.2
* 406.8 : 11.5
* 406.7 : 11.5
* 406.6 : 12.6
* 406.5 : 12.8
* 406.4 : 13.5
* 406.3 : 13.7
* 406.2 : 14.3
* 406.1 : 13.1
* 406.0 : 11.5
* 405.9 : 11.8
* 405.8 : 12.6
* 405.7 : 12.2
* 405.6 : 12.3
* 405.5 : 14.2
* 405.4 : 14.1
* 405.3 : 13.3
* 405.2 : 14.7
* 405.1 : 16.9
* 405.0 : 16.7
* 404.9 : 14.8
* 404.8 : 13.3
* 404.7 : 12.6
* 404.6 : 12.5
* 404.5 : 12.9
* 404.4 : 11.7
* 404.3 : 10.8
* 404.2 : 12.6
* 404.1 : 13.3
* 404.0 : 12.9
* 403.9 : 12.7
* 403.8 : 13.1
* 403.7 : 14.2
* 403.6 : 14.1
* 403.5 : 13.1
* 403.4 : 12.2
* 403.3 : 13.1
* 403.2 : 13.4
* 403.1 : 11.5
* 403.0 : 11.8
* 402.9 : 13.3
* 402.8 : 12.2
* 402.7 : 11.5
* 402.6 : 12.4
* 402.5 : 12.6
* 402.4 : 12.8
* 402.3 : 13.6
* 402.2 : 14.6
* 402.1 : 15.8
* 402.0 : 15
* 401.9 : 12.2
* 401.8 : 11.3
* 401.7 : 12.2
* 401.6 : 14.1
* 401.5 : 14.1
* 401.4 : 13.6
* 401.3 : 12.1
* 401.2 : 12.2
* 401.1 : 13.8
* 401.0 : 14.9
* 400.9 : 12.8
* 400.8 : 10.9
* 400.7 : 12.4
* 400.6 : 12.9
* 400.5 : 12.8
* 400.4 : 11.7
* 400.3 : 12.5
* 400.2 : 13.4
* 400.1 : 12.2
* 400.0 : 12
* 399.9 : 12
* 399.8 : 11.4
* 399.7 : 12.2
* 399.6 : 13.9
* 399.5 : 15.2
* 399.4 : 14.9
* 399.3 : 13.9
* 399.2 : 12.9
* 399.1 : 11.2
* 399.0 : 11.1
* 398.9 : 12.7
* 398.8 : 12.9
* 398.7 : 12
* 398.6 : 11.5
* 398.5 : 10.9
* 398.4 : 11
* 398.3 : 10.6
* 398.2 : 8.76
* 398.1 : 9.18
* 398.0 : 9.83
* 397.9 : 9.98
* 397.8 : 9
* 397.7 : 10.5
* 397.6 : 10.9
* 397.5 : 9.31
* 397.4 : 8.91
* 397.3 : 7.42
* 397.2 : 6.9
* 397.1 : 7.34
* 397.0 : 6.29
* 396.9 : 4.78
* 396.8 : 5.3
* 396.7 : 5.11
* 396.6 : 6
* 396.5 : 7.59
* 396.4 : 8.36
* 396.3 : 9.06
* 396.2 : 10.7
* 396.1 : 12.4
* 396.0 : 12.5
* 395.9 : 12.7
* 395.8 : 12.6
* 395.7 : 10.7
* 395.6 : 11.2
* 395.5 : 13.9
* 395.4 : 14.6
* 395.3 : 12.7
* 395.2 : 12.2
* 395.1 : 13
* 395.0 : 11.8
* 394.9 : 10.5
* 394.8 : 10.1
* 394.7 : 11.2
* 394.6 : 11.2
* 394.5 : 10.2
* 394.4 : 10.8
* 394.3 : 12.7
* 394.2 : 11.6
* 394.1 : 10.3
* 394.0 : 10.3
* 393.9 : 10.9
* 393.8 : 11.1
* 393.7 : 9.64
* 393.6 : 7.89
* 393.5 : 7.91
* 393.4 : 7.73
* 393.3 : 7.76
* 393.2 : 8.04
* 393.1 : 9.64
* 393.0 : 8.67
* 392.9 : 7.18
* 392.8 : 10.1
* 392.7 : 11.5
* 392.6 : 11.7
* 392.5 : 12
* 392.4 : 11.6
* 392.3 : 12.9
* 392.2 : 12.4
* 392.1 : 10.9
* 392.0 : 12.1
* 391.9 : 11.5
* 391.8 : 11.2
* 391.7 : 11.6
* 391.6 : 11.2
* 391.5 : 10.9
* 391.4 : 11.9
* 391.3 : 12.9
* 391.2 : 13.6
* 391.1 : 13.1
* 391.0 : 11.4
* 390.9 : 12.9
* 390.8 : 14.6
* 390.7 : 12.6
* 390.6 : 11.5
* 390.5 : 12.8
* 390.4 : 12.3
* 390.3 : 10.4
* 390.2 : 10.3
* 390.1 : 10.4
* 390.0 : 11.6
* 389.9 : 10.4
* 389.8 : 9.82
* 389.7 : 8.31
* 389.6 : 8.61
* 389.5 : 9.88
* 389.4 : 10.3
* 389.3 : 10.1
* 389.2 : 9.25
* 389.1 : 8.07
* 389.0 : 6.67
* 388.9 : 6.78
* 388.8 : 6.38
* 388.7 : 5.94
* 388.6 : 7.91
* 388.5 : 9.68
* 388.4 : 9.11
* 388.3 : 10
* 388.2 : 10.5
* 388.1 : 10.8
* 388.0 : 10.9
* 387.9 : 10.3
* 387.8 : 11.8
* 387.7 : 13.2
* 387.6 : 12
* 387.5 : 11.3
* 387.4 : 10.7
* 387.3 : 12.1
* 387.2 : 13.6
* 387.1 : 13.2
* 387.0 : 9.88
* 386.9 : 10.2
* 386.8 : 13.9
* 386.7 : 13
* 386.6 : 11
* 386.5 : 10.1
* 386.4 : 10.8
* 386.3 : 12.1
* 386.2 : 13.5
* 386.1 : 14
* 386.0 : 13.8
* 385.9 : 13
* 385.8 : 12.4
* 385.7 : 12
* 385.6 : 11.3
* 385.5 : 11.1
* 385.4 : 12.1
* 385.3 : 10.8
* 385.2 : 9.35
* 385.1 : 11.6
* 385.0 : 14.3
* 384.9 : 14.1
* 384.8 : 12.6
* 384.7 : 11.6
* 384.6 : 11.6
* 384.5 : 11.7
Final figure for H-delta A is 0.694 nm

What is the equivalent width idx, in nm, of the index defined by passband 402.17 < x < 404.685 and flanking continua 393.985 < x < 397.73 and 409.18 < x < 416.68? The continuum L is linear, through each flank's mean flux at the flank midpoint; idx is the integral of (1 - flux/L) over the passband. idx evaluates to -0.50 nm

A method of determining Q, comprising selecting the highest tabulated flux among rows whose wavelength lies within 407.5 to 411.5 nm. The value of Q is 13.5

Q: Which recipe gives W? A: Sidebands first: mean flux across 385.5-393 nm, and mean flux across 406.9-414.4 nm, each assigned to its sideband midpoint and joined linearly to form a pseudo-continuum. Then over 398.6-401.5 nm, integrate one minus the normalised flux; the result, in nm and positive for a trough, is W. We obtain -0.39 nm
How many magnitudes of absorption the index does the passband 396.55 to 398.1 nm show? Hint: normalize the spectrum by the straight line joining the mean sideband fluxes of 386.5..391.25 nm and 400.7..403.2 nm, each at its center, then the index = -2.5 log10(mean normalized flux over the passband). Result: 0.47 mag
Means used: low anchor 10.7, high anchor 13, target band 7.88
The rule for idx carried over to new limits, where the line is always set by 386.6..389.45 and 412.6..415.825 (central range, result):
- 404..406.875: -0.37 nm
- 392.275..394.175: 0.15 nm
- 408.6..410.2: 0.23 nm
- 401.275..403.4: -0.30 nm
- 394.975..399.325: 0.29 nm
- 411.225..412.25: 0.02 nm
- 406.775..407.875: -0.09 nm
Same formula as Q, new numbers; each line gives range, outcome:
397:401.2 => 15.2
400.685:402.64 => 15.8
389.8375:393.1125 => 14.6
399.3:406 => 16.9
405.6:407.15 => 14.3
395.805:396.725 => 12.7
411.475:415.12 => 14.1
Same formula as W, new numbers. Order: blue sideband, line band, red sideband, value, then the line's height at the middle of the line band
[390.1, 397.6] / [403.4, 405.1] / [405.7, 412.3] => -0.34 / 11.1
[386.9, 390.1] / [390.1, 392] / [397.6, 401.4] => -0.28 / 10.5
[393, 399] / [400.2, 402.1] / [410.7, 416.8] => -0.42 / 10.6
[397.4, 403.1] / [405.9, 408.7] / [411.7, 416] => -0.09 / 12.3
